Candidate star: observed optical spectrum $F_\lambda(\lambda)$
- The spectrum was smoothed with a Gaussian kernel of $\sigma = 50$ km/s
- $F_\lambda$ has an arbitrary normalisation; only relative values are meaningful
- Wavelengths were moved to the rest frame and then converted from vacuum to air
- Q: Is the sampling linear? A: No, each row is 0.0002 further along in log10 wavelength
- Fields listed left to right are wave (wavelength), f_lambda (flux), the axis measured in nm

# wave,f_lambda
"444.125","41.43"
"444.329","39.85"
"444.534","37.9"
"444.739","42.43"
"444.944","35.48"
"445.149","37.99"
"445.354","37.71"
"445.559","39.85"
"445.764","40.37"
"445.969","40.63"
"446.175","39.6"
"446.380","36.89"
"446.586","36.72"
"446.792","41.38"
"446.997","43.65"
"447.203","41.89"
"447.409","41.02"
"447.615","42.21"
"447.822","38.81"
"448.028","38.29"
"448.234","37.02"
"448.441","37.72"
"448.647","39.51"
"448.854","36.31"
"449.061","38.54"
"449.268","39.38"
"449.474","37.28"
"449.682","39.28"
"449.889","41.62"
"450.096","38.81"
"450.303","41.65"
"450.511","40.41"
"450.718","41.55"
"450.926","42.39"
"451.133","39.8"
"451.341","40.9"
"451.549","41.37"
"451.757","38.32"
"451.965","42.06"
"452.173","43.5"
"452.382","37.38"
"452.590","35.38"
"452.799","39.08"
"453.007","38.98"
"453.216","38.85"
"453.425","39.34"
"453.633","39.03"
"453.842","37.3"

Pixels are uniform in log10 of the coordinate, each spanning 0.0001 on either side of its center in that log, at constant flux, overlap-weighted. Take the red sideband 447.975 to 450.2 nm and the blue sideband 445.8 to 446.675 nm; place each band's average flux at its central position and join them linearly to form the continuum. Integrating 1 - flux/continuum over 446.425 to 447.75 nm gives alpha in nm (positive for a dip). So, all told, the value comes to -0.08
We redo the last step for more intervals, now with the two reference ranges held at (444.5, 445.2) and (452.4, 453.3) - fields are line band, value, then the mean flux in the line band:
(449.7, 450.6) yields -0.05 nm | 40.5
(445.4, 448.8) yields -0.11 nm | 39.6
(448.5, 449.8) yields -0.01 nm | 38.4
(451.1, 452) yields -0.06 nm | 40.4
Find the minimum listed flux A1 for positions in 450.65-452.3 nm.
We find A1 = 38.32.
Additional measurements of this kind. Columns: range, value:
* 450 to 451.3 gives 38.81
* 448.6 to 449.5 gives 36.31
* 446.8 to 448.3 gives 37.02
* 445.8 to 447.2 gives 36.72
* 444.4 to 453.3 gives 35.38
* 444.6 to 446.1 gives 35.48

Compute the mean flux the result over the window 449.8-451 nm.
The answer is 41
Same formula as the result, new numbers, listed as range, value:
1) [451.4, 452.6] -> 40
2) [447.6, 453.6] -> 39.5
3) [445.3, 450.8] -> 39.6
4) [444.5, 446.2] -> 39.1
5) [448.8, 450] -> 38.8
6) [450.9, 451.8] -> 40.6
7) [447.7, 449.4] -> 38.2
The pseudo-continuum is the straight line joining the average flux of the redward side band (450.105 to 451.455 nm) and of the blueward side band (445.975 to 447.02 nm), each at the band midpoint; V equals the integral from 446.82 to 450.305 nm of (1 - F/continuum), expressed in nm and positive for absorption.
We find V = 0.05 nm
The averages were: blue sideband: 39.4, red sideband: 41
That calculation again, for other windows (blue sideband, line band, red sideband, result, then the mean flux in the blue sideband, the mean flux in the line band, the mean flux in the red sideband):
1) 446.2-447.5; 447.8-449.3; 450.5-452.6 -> 0.083 nm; 40.2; 38.1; 40.5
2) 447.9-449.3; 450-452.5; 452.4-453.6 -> -0.159 nm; 38.1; 40.7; 38.3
